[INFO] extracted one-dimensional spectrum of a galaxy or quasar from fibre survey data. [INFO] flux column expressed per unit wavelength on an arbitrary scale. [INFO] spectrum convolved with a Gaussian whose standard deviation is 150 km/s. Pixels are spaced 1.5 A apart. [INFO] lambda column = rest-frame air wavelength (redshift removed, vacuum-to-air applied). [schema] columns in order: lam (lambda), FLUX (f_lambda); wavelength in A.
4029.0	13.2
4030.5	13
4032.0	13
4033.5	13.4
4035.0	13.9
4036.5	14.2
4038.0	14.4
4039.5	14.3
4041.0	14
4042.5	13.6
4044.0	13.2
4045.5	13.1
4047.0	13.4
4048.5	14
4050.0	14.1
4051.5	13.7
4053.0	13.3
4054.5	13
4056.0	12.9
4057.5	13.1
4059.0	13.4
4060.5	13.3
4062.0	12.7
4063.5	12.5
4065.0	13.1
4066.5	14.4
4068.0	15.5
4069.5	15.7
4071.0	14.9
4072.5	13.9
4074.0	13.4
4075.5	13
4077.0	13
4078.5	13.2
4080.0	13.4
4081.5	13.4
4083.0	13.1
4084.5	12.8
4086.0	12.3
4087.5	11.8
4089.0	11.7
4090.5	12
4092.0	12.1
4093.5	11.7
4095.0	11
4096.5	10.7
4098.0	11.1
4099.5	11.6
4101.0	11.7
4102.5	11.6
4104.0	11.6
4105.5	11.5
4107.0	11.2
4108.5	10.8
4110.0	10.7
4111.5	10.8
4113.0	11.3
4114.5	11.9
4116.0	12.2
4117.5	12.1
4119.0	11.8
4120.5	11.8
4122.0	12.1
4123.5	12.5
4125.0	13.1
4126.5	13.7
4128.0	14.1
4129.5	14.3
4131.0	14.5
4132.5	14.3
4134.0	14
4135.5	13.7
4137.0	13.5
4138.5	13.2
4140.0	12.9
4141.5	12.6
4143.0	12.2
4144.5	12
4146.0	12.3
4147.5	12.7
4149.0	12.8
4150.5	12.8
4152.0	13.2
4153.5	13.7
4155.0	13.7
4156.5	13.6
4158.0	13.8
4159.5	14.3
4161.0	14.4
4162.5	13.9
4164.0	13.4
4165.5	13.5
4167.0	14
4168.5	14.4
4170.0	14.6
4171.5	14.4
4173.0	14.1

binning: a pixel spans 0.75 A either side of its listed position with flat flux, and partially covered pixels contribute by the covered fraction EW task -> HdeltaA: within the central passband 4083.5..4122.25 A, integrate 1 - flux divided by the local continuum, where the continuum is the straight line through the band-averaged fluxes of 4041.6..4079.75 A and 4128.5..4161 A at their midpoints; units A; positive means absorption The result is 5.3 A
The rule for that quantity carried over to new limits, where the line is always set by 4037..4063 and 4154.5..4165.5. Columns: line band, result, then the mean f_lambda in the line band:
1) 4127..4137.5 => -0.23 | 14.1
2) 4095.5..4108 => 2.11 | 11.4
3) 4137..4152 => 1.21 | 12.7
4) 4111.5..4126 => 1.76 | 12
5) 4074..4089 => 0.82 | 12.9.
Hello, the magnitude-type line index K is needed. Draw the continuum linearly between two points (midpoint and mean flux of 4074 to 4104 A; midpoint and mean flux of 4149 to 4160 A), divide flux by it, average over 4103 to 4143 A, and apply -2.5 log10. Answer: 0.030 mag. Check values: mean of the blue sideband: 12.2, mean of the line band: 12.5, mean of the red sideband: 13.5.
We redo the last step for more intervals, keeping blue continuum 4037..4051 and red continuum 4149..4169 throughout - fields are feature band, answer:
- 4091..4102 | 0.20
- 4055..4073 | 0.00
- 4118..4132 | 0.05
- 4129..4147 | 0.04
